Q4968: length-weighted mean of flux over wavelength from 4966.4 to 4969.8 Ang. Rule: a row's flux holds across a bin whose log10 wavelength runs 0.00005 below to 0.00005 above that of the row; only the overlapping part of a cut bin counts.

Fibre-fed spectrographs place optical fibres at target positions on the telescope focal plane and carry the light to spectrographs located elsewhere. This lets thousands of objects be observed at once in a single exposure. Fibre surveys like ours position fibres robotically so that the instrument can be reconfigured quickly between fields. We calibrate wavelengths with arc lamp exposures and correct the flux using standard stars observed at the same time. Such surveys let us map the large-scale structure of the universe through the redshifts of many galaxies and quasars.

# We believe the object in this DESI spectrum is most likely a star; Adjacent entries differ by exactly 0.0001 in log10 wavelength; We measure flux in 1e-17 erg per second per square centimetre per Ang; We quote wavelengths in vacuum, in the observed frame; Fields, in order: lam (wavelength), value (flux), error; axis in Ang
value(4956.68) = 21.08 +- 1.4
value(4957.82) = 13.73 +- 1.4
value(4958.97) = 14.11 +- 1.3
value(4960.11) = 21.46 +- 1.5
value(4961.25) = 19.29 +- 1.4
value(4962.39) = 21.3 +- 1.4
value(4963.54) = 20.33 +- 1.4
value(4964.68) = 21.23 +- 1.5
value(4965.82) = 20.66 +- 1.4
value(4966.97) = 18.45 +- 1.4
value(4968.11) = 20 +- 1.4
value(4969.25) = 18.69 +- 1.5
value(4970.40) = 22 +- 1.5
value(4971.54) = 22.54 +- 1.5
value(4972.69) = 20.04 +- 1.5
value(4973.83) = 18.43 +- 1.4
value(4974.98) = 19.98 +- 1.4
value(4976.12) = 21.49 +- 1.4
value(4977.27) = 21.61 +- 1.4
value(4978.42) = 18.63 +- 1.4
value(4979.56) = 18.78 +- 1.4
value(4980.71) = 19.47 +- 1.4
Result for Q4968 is 19.1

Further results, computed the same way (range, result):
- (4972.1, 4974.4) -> 19.3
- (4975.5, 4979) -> 20.6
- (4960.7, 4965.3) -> 20.6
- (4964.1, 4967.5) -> 20.1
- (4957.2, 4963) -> 18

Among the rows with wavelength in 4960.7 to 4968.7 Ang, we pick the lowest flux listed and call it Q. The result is 18.45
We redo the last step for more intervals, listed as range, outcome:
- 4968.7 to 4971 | 18.69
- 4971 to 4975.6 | 18.43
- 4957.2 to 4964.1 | 13.73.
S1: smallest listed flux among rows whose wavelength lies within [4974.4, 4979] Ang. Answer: 18.63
